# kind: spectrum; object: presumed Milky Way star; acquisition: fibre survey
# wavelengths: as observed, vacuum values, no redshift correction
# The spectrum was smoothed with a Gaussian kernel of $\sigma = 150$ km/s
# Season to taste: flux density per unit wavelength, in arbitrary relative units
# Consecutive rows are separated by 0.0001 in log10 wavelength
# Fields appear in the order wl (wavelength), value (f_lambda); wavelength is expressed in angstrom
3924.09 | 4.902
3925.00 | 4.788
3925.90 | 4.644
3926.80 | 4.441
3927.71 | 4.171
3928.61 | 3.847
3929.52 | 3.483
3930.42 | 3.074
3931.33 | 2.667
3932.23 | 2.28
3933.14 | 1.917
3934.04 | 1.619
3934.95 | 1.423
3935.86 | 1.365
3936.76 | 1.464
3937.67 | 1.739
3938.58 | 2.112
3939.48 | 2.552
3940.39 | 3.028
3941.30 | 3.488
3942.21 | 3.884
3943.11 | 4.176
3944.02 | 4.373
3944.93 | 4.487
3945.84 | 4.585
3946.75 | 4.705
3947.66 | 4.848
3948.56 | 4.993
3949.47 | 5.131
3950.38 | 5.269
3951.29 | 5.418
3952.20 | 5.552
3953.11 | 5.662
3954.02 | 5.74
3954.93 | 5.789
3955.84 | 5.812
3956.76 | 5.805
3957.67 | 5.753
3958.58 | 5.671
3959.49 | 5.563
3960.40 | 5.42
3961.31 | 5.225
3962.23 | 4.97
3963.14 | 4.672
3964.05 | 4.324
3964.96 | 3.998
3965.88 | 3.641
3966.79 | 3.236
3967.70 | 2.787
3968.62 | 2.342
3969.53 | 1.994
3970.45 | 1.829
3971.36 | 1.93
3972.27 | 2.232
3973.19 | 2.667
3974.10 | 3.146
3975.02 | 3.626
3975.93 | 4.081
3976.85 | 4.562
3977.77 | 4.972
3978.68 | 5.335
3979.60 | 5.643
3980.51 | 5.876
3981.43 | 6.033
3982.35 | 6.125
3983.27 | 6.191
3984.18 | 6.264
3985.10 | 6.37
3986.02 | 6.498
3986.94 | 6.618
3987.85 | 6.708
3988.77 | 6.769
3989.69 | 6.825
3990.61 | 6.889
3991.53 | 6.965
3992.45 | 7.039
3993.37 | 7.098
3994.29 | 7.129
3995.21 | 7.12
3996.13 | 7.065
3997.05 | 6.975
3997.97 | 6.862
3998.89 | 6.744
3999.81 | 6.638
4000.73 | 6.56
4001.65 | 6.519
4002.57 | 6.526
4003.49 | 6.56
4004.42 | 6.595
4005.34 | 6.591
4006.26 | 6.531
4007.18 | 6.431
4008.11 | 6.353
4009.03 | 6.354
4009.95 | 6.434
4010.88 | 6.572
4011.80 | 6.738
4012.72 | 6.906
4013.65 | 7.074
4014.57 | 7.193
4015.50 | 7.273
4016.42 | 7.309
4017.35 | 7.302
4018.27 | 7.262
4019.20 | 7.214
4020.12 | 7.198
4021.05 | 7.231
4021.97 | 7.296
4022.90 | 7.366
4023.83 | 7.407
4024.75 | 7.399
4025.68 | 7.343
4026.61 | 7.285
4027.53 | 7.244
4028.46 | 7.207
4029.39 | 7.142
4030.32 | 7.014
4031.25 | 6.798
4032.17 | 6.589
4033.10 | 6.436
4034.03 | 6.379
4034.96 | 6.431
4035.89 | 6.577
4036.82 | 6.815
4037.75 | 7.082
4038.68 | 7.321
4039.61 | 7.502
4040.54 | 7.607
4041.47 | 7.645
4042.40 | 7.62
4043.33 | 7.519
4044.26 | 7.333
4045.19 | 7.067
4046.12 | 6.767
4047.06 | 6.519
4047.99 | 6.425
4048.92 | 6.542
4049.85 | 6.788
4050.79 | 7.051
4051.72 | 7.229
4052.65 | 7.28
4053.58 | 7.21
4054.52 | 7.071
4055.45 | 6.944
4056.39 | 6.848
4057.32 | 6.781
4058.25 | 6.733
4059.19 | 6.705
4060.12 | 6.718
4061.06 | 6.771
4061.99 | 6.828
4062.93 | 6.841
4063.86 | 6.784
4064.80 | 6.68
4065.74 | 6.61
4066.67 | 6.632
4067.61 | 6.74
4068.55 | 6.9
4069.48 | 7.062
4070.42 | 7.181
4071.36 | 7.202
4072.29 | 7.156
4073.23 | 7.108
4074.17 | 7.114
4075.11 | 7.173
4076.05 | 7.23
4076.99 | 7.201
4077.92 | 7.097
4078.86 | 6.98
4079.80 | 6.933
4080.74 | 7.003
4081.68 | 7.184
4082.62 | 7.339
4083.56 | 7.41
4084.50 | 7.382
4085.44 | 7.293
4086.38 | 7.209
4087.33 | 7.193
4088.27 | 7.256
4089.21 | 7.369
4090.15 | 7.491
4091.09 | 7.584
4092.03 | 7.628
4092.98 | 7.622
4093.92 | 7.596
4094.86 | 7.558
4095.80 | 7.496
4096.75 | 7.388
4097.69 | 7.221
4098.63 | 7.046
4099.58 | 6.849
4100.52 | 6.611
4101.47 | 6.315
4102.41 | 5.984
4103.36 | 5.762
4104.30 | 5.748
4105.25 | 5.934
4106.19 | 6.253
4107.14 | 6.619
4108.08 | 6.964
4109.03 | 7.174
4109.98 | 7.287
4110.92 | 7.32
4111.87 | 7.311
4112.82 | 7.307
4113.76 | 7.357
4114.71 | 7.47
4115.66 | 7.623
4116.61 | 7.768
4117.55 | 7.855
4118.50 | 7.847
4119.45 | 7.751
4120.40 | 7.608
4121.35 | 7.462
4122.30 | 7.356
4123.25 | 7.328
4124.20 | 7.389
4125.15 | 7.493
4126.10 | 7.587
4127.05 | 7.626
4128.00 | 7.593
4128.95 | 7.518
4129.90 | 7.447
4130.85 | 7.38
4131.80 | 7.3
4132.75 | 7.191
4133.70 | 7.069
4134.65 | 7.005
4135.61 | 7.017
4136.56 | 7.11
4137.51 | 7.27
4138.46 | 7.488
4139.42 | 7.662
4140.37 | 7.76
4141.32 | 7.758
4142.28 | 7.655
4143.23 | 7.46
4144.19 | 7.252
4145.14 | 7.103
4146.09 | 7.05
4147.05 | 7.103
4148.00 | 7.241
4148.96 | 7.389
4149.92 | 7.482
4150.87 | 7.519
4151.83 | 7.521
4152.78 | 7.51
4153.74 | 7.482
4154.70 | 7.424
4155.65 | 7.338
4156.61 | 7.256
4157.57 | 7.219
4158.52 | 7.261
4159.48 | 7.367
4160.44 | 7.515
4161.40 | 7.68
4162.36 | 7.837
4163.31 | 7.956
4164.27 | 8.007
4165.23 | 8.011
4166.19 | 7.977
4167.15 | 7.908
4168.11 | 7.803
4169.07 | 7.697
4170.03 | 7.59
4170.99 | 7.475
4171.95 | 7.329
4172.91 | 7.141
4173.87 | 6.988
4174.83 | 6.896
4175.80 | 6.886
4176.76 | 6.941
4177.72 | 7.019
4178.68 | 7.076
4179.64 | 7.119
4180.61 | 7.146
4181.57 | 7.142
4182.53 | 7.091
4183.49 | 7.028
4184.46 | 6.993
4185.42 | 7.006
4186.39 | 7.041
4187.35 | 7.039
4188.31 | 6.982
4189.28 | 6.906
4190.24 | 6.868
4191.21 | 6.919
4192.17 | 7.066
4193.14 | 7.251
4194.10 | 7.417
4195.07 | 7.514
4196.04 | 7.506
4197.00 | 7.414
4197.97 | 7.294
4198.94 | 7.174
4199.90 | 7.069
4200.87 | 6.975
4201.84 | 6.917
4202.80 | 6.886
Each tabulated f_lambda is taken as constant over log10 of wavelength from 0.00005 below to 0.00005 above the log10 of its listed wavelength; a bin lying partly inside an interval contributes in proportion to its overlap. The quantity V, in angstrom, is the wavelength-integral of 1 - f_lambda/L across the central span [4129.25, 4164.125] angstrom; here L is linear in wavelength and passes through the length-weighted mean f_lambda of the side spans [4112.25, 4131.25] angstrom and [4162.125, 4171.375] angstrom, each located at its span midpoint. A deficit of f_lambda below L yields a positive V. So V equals 1.4 angstrom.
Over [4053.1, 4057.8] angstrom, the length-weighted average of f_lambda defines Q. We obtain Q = 6.98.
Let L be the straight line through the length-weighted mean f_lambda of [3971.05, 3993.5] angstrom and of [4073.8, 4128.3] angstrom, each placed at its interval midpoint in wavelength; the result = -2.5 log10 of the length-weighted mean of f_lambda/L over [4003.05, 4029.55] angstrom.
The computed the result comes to -0.17 mag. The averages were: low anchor 5.46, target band 6.99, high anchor 7.2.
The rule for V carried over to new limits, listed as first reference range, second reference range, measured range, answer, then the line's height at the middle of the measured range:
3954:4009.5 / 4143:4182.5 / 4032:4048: -2.4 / 6.1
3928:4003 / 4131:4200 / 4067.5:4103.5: -4.9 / 6.29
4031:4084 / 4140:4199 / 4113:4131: -0.9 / 7.18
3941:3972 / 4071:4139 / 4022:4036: -2.8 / 5.82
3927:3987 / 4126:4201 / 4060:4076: -2.9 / 5.87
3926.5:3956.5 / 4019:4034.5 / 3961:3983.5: 4.4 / 4.99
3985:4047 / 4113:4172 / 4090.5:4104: 0.5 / 7.3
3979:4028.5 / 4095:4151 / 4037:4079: -0.1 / 6.99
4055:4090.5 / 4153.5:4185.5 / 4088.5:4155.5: -0.6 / 7.2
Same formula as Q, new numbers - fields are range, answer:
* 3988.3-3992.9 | 6.89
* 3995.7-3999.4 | 6.91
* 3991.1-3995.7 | 7.07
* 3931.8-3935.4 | 1.81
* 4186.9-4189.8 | 6.98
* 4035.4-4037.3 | 6.69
